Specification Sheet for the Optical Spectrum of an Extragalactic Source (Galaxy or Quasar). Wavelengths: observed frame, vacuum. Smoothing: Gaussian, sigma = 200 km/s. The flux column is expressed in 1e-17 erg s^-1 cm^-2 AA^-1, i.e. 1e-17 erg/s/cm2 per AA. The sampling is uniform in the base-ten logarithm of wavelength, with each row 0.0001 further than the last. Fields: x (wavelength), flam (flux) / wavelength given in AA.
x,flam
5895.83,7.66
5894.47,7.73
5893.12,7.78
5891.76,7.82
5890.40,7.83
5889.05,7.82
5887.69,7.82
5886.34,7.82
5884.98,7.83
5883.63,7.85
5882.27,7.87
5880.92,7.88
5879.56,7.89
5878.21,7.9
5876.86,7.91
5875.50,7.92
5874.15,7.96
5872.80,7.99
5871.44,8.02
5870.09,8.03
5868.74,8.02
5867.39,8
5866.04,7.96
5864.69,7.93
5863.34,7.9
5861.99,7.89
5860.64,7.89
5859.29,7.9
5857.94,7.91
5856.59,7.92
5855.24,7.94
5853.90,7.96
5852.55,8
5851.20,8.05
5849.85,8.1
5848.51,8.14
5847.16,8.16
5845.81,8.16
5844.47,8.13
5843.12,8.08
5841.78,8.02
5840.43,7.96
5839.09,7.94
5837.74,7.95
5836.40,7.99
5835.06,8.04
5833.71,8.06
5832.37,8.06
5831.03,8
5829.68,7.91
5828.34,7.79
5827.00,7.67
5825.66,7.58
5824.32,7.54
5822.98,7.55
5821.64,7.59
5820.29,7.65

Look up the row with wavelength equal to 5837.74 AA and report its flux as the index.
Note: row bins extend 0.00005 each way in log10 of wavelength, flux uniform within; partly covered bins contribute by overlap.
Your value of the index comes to 7.95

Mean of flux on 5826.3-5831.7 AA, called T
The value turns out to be 7.84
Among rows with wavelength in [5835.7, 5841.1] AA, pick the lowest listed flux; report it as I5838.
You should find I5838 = 7.94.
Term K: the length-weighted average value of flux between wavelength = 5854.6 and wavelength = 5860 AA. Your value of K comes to 7.91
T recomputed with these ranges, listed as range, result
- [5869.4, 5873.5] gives 8.01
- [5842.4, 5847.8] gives 8.14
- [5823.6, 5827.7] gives 7.61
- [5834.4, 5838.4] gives 8.01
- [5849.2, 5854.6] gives 8.03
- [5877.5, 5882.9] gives 7.89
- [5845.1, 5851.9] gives 8.12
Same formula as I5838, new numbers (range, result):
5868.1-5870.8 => 8.02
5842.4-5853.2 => 8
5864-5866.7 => 7.93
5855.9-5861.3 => 7.89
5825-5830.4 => 7.58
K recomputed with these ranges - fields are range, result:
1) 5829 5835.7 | 8.01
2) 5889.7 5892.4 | 7.83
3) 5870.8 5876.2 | 7.96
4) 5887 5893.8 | 7.82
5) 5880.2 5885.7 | 7.85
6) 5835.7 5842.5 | 7.98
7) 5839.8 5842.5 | 7.99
